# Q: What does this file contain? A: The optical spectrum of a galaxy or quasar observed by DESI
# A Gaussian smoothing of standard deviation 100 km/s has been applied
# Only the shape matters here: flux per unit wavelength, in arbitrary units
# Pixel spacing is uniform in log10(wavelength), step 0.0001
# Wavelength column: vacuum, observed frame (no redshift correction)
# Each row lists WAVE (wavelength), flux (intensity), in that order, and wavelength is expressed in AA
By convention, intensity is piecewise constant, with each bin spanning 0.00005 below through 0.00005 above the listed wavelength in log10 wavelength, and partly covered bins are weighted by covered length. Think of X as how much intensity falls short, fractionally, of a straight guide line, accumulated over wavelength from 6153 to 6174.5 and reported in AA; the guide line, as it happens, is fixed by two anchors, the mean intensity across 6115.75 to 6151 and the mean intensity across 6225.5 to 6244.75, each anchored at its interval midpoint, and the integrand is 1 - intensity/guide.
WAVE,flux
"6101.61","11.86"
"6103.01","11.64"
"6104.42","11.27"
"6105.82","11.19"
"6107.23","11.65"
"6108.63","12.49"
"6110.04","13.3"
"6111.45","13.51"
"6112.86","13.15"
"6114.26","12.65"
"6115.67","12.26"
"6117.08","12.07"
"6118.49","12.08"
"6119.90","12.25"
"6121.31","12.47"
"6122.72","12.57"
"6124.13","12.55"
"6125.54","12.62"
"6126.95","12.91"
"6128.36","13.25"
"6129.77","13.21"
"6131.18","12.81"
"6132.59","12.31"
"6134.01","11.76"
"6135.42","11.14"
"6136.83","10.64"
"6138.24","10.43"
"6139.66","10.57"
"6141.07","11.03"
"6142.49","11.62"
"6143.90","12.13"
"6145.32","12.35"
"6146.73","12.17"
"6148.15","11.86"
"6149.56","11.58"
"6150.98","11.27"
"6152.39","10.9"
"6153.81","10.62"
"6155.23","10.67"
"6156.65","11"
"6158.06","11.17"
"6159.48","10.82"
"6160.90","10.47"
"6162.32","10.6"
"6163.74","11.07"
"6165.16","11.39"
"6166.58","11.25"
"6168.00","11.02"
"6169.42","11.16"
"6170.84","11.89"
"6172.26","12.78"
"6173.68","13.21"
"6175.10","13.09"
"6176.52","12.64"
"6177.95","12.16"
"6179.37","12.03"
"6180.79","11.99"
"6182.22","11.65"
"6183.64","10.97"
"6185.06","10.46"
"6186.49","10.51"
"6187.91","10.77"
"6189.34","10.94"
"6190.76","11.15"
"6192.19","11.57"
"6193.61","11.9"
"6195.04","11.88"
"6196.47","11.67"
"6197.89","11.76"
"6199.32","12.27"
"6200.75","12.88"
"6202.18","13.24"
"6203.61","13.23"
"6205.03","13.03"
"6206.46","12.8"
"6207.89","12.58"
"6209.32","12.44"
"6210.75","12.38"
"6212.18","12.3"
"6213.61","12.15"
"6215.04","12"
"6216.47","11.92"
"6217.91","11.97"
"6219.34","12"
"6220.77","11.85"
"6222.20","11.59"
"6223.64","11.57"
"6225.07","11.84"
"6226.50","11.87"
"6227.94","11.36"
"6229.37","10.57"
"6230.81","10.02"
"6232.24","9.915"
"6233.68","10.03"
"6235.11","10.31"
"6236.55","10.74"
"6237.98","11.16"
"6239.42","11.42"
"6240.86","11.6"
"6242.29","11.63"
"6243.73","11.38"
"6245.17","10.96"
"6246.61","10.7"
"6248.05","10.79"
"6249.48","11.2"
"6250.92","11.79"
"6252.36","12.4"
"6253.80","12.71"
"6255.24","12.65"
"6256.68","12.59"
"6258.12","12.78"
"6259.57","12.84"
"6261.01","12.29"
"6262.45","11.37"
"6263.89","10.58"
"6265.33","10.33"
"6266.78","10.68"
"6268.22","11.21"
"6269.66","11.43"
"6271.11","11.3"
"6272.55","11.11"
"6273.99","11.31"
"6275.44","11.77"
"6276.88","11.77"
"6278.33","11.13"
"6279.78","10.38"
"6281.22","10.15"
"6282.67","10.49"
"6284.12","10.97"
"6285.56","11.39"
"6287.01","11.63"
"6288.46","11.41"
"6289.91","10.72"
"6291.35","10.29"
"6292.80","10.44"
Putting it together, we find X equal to 0.7 AA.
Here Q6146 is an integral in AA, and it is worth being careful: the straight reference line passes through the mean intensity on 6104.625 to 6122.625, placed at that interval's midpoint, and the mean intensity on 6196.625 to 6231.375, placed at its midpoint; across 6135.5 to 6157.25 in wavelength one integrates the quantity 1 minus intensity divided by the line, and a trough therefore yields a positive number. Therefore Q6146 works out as 1.8 AA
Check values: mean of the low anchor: 12.4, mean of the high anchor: 12.1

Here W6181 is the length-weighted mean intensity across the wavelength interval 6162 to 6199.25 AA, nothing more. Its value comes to 11.6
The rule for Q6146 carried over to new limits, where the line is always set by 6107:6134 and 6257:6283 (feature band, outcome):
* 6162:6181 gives 0.4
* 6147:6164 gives 1.8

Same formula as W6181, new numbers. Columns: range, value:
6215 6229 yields 11.8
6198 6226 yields 12.3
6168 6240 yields 11.7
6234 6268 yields 11.5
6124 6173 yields 11.6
